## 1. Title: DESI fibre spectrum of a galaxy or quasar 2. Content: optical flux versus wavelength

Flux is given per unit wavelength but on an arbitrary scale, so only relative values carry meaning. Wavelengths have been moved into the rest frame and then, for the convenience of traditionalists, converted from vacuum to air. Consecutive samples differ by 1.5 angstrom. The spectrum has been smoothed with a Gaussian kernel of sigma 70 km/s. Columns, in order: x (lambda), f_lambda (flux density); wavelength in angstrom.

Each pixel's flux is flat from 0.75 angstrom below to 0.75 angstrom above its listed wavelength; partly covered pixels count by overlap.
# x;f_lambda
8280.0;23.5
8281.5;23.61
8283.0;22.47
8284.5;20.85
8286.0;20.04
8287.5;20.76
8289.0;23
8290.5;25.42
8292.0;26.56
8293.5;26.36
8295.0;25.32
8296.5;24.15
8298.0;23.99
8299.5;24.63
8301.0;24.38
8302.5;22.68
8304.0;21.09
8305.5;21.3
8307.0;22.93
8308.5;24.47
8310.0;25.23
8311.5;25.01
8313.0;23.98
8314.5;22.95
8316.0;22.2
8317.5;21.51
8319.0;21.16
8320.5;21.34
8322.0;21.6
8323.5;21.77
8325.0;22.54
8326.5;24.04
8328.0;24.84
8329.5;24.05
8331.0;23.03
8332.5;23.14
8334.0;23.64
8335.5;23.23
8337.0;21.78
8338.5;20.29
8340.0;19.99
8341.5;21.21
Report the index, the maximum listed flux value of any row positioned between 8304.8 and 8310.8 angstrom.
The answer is 25.23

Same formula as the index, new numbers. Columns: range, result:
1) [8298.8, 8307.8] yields 24.63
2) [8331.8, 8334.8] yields 23.64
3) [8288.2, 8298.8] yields 26.56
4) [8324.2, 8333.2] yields 24.84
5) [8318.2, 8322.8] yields 21.6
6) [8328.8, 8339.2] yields 24.05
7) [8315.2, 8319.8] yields 22.2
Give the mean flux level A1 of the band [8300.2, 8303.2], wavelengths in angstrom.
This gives 23.6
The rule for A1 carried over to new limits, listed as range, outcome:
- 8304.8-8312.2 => 23.8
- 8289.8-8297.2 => 25.6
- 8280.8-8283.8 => 23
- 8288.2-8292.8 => 25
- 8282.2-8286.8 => 21.1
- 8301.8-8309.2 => 22.5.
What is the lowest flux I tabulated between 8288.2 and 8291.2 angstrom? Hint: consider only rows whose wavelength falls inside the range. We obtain 23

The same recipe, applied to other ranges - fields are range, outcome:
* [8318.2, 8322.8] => 21.16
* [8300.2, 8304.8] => 21.09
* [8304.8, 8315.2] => 21.3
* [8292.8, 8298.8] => 23.99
